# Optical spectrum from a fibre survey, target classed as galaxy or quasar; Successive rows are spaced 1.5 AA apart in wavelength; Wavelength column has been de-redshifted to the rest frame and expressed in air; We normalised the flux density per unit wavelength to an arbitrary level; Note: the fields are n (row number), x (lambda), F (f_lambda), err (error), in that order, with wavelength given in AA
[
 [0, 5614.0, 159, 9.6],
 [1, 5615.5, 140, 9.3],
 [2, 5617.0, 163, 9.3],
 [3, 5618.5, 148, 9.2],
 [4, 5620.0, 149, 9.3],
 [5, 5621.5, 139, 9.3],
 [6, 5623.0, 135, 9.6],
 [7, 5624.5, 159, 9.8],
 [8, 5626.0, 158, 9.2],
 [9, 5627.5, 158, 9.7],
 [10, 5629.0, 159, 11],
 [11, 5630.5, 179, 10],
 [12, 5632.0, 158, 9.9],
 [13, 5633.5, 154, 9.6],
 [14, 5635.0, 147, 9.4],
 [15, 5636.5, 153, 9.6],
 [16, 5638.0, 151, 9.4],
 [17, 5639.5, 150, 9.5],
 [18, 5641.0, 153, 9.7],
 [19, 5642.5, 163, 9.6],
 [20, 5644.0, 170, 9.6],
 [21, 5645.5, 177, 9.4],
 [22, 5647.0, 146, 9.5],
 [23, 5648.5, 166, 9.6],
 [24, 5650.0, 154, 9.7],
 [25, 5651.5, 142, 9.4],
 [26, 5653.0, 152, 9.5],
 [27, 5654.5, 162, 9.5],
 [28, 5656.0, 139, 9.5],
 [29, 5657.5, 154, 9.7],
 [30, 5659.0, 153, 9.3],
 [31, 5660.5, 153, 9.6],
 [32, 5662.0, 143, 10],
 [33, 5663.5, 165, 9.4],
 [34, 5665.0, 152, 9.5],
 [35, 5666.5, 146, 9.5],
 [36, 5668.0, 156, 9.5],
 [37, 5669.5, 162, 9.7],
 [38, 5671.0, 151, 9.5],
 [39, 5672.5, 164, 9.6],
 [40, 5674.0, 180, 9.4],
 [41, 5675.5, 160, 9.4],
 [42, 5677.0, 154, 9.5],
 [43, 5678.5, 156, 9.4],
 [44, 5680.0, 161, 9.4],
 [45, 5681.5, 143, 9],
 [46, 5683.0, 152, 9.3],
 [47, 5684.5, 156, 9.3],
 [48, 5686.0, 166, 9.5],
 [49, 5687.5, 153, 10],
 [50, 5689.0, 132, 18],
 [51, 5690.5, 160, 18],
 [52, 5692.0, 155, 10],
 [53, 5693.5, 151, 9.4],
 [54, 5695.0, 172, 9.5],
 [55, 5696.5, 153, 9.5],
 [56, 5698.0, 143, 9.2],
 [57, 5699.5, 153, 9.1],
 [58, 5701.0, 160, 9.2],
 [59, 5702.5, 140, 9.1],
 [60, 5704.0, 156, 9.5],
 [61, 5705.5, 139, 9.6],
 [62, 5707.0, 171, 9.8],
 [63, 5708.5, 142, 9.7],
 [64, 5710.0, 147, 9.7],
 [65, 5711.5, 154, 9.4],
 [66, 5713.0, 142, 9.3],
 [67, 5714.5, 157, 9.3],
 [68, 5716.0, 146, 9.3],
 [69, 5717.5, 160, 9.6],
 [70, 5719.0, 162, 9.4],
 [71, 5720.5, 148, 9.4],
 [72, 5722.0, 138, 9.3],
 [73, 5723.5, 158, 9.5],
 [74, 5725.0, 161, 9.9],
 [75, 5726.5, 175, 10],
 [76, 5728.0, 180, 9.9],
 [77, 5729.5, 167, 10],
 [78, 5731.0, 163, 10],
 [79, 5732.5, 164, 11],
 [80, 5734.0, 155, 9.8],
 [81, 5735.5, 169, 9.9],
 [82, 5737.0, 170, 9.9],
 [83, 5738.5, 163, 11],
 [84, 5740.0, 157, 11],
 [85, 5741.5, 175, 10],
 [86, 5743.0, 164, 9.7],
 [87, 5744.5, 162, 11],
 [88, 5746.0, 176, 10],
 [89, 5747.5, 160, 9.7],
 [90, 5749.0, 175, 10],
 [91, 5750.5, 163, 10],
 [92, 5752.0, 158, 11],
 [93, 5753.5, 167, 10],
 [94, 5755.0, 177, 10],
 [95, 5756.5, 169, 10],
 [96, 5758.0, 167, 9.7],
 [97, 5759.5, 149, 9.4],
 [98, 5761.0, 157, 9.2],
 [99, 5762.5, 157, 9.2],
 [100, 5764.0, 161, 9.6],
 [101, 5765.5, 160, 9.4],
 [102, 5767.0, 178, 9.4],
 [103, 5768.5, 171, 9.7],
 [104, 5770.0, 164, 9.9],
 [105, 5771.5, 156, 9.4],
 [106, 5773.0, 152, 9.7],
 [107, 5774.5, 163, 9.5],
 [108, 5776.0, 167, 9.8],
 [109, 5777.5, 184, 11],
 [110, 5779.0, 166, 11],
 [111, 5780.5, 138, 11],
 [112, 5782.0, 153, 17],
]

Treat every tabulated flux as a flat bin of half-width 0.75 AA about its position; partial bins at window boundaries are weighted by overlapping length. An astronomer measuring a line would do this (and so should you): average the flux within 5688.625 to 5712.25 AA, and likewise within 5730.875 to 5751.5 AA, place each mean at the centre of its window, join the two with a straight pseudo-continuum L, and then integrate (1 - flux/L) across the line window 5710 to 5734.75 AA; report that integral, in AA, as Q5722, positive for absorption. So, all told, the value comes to 0.23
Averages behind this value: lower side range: 152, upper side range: 165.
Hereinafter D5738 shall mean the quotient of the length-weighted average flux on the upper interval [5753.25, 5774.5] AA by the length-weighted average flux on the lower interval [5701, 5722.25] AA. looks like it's 1.1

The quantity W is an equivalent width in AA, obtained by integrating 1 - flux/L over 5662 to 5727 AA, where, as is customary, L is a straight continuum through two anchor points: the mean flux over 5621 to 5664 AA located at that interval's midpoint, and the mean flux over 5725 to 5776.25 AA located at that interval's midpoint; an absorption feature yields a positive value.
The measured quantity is 2.1 AA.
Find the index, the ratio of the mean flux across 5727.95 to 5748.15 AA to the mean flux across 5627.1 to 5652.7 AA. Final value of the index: 1.1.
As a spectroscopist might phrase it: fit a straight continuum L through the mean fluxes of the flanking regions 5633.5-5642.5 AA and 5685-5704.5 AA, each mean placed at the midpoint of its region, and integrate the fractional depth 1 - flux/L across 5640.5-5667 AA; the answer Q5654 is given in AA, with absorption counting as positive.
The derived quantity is -0.46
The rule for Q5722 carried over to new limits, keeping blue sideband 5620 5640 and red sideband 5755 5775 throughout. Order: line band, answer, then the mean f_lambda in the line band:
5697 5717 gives 1.1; 150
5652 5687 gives 0.2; 156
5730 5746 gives -0.4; 165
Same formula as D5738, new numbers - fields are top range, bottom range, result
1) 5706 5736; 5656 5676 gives 1.01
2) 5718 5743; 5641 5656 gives 1.03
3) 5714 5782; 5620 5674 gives 1.05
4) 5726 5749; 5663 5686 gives 1.06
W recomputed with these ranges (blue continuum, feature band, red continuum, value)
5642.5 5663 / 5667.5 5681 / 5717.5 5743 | -0.25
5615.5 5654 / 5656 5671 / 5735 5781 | 0.42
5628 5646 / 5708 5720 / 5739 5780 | 0.84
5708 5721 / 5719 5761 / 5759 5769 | -1.94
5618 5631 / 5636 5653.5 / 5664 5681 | -0.12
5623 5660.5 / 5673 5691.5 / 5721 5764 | 0.35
